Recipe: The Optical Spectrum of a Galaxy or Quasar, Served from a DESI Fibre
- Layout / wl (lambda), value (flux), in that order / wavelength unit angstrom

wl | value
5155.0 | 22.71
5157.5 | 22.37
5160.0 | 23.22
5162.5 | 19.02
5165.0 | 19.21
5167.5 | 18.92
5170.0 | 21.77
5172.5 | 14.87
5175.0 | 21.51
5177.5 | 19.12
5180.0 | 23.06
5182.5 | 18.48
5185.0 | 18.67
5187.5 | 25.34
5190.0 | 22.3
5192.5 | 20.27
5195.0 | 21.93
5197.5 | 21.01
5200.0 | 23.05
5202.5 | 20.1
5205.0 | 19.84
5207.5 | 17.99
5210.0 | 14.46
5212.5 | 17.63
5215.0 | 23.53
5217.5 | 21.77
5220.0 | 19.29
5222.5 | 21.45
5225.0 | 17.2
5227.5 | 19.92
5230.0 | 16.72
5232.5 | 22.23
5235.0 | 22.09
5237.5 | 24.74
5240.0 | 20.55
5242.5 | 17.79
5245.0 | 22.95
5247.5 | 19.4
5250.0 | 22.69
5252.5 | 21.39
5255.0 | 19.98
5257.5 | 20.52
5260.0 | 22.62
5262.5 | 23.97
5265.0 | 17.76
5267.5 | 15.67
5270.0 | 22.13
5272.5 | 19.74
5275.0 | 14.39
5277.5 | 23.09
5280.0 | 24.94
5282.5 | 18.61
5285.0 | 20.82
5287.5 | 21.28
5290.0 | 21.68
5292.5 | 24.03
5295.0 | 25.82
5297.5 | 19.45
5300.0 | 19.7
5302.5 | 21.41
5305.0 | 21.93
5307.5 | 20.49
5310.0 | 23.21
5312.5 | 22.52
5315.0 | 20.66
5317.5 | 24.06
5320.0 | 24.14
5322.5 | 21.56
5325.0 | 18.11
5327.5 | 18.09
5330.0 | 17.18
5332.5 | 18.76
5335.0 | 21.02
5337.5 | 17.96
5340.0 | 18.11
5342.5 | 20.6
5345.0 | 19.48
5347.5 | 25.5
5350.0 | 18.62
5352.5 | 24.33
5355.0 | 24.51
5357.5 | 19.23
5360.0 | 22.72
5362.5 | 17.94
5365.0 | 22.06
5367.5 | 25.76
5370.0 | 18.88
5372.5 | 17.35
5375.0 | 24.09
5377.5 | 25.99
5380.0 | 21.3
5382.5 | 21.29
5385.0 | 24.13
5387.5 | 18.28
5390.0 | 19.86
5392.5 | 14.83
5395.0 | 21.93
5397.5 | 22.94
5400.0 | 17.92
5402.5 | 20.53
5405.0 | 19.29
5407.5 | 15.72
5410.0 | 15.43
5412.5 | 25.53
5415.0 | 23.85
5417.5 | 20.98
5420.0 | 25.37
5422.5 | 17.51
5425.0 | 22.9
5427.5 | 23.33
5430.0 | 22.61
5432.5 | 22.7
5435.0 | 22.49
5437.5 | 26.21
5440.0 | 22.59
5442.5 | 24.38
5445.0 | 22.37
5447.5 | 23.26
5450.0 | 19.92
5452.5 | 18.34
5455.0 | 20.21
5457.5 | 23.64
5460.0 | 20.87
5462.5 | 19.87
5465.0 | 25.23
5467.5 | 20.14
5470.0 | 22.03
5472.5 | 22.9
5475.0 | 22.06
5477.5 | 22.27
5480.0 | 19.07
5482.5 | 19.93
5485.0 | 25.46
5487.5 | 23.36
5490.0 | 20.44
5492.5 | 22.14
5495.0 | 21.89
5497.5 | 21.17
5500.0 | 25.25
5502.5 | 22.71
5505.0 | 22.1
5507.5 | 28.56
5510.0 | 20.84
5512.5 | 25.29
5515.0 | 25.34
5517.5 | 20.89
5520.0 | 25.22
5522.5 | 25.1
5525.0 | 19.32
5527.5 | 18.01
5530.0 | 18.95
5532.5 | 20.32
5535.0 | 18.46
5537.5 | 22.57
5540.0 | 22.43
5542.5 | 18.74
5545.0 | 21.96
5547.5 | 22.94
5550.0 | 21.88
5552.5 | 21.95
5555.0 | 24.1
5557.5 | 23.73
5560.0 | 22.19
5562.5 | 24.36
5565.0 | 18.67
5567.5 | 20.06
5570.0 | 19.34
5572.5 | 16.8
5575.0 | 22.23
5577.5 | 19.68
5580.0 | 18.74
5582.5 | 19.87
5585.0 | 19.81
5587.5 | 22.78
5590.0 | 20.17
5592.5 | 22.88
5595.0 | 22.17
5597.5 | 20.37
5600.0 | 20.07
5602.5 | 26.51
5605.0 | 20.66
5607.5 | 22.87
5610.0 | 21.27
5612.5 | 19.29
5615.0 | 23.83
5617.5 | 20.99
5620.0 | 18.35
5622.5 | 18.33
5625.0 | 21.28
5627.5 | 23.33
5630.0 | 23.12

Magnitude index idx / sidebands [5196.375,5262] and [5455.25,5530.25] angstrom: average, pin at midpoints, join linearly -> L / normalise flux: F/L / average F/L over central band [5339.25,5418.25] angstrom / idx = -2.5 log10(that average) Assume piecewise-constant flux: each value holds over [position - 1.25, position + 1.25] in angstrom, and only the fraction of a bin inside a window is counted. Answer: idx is 0.03 mag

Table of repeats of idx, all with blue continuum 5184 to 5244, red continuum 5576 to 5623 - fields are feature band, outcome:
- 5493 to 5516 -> -0.13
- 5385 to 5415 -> 0.06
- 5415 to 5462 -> -0.07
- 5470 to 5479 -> -0.07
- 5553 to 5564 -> -0.12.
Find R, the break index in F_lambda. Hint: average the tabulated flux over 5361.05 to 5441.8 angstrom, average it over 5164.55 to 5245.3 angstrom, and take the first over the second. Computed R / 1.05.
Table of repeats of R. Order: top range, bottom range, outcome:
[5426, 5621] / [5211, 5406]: 1.05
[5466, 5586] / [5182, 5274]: 1.06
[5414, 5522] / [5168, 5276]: 1.11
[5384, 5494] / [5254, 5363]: 1.03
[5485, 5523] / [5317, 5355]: 1.14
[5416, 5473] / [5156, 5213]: 1.10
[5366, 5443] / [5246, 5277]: 1.07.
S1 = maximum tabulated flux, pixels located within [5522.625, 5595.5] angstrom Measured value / 24.36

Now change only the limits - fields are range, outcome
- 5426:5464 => 26.21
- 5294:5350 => 25.82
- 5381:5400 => 24.13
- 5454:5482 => 25.23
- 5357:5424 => 25.99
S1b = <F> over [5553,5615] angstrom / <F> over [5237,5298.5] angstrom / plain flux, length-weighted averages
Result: 1.01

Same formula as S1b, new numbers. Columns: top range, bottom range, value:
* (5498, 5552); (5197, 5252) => 1.09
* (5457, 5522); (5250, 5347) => 1.09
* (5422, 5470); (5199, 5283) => 1.09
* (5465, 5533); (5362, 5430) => 1.06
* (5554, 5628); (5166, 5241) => 1.04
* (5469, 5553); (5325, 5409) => 1.08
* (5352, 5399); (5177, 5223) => 1.04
